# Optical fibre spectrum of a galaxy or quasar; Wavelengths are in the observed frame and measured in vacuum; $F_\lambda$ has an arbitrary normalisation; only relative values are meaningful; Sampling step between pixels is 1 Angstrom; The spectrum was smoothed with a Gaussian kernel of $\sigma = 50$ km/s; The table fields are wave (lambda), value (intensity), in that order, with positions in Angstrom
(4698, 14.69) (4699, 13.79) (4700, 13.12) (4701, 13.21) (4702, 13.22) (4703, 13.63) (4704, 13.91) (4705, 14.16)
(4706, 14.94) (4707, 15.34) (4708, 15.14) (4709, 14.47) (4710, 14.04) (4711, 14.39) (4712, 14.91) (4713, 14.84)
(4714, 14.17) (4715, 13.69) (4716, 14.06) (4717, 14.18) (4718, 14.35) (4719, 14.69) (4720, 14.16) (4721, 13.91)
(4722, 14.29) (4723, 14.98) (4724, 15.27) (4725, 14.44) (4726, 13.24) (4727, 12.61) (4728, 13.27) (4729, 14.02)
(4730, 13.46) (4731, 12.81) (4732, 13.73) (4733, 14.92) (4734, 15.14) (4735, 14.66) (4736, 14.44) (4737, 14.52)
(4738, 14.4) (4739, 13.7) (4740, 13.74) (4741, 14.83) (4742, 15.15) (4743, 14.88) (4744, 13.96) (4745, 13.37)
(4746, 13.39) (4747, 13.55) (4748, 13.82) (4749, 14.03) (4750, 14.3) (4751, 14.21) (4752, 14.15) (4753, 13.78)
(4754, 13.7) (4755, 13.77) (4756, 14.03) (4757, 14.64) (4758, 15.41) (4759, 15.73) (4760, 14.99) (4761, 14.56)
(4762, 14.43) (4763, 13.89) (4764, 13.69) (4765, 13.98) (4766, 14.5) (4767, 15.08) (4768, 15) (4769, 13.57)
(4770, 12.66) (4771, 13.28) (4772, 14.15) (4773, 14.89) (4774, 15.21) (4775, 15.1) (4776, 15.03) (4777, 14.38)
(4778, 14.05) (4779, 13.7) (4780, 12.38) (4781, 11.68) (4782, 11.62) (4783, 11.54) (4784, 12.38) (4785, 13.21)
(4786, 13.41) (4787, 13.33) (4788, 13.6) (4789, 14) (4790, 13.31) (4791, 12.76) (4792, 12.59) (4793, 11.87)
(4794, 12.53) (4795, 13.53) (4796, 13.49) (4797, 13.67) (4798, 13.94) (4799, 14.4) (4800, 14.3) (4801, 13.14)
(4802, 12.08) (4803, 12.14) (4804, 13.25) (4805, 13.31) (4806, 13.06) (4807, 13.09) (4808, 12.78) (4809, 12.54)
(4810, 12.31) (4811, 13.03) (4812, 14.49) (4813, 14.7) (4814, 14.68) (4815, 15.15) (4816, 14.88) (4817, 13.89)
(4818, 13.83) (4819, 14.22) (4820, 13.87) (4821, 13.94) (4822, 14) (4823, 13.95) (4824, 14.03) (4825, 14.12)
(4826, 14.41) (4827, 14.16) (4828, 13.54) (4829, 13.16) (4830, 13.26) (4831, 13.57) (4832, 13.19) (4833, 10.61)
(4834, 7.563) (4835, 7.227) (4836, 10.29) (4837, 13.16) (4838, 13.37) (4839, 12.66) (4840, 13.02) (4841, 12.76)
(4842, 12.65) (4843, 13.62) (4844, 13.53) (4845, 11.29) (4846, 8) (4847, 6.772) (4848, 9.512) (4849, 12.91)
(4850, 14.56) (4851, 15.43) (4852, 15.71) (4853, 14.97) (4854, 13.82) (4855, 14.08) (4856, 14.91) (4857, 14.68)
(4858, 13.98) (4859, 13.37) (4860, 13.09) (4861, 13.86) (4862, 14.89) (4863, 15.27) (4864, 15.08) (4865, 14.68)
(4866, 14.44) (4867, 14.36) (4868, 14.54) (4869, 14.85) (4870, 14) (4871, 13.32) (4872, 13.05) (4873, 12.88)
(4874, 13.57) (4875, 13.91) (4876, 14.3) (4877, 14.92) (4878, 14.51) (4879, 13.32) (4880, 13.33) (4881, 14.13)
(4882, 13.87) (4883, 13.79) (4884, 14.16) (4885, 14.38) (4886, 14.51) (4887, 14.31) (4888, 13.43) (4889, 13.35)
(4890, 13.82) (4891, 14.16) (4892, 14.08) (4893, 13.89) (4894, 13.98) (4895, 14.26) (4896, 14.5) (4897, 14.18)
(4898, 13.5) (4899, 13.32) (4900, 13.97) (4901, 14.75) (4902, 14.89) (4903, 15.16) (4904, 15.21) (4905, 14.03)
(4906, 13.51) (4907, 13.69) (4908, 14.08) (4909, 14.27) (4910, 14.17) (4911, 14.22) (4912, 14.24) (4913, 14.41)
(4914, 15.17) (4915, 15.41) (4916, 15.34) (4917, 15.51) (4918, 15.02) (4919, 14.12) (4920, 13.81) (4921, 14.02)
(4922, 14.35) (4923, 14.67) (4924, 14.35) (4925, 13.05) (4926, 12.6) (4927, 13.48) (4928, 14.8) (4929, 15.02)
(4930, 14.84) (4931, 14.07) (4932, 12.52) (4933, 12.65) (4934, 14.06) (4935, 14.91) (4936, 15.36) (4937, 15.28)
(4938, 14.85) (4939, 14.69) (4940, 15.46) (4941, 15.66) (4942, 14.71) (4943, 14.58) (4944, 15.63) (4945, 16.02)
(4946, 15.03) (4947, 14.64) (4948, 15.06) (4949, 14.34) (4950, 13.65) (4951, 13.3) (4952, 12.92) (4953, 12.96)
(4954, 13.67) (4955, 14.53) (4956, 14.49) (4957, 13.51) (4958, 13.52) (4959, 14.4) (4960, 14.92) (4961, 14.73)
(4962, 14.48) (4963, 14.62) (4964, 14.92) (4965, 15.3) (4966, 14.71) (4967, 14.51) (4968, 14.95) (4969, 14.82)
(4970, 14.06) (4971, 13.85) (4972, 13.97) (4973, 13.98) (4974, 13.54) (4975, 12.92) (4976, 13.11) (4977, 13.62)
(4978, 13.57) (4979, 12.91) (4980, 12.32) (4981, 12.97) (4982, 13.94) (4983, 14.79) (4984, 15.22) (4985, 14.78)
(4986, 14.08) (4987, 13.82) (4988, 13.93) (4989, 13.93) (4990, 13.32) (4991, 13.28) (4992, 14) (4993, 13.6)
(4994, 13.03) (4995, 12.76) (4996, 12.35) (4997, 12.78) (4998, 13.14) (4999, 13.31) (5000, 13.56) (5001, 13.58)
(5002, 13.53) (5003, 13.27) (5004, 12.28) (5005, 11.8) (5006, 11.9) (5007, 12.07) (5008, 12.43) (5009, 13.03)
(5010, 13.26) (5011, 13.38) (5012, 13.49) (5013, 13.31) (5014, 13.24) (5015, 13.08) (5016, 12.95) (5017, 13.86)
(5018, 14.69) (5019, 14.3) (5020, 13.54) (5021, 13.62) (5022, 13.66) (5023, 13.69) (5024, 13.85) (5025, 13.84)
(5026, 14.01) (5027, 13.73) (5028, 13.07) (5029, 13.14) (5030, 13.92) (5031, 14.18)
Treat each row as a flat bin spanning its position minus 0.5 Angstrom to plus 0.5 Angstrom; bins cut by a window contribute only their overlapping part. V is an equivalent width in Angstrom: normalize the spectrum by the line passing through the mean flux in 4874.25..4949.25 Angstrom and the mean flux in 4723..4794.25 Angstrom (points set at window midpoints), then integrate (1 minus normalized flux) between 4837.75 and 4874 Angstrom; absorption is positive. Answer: 1.87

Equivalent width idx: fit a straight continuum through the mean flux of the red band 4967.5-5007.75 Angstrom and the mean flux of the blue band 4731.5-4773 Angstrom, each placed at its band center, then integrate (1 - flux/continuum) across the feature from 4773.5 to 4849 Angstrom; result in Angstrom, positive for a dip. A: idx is 5.8 Angstrom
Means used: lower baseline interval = 14.2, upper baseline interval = 13.5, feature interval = 13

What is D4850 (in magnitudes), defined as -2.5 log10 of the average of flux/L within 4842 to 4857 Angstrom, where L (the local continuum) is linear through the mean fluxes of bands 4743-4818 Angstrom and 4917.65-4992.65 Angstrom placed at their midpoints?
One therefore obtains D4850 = 0.09 mag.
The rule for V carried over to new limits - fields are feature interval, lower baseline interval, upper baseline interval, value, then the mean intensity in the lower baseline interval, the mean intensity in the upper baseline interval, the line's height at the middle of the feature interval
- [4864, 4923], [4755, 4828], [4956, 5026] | -2.2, 13.7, 13.7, 13.7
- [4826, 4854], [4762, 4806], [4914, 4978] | 3.0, 13.5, 14.3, 13.8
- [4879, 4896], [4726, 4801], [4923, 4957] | 0.3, 13.9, 14.3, 14.2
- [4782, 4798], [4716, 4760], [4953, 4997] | 1.3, 14.2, 13.9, 14.1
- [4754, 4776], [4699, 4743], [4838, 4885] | -0.6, 14.2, 13.6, 14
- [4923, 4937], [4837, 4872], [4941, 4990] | -0.1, 13.5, 14.2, 13.9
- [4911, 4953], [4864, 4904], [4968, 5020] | -2.0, 14.1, 13.4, 13.8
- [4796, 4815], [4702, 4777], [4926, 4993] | 1.1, 14.3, 14.2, 14.2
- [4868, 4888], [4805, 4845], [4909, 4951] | -0.2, 13.1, 14.5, 13.8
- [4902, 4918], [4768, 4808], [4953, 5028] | -1.2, 13.3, 13.7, 13.5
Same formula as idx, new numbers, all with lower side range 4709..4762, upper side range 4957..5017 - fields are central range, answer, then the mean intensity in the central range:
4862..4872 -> -0.4 Angstrom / 14.5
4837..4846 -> 0.9 Angstrom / 12.6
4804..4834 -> 1.0 Angstrom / 13.5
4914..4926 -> -0.6 Angstrom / 14.5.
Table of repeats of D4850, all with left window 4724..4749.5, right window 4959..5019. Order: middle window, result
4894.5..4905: -0.05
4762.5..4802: 0.03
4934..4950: -0.10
